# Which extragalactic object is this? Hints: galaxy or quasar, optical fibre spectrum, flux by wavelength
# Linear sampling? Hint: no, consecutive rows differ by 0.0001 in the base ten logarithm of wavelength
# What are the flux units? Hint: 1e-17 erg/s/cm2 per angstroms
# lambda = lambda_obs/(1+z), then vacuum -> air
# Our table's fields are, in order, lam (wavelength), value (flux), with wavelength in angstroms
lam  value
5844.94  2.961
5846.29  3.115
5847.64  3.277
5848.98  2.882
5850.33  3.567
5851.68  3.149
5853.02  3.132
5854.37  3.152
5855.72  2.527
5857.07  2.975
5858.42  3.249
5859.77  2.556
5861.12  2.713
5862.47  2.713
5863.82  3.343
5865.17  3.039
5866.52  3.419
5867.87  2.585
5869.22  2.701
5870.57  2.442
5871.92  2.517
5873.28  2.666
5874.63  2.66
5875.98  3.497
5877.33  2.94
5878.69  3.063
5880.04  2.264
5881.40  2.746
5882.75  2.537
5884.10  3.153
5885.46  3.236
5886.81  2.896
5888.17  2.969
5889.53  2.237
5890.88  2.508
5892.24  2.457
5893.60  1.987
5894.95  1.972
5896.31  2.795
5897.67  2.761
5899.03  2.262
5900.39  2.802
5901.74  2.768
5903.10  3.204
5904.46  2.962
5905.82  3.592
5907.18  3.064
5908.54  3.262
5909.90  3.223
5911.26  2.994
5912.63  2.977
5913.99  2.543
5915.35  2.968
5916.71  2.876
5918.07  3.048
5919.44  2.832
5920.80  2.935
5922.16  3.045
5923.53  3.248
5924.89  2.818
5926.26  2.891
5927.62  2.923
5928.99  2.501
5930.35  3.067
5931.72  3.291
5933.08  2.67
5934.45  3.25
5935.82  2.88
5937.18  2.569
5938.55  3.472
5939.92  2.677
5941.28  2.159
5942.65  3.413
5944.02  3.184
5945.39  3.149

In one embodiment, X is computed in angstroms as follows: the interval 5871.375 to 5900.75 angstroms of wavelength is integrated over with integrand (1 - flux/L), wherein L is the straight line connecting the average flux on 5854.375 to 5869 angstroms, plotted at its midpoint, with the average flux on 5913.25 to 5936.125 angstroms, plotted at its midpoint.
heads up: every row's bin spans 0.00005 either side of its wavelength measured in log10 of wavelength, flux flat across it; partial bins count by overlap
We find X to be 2.4 angstroms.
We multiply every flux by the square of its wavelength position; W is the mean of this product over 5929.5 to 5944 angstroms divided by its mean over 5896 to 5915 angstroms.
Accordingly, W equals 1.01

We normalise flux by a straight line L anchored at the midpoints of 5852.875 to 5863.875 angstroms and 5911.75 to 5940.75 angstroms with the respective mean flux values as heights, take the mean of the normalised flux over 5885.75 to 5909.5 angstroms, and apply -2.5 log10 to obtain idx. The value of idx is 0.06 mag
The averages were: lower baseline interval 2.89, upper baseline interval 2.92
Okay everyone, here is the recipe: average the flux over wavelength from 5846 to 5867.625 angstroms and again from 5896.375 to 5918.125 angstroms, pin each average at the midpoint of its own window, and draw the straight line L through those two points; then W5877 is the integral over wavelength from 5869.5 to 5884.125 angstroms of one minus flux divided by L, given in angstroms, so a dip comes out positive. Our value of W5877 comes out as 1.2 angstroms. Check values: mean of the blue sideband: 3.04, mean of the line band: 2.75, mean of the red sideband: 2.95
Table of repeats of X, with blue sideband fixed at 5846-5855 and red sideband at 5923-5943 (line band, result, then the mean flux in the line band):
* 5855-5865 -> 0.9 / 2.88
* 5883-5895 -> 1.7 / 2.63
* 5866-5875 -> 1.2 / 2.7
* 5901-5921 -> -0.2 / 3.02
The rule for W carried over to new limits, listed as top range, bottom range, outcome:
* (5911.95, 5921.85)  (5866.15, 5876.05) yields 1.07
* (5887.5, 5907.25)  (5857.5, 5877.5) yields 0.94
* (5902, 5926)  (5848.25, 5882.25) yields 1.06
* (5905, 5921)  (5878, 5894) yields 1.14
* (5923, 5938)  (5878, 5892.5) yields 1.08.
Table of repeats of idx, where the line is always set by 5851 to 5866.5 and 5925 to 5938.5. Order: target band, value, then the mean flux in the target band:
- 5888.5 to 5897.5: 0.24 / 2.38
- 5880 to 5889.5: 0.05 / 2.82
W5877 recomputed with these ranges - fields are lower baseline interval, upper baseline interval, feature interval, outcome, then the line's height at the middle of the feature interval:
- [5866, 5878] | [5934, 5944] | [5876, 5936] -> 0.36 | 2.87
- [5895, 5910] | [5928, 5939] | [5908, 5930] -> -0.05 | 2.94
